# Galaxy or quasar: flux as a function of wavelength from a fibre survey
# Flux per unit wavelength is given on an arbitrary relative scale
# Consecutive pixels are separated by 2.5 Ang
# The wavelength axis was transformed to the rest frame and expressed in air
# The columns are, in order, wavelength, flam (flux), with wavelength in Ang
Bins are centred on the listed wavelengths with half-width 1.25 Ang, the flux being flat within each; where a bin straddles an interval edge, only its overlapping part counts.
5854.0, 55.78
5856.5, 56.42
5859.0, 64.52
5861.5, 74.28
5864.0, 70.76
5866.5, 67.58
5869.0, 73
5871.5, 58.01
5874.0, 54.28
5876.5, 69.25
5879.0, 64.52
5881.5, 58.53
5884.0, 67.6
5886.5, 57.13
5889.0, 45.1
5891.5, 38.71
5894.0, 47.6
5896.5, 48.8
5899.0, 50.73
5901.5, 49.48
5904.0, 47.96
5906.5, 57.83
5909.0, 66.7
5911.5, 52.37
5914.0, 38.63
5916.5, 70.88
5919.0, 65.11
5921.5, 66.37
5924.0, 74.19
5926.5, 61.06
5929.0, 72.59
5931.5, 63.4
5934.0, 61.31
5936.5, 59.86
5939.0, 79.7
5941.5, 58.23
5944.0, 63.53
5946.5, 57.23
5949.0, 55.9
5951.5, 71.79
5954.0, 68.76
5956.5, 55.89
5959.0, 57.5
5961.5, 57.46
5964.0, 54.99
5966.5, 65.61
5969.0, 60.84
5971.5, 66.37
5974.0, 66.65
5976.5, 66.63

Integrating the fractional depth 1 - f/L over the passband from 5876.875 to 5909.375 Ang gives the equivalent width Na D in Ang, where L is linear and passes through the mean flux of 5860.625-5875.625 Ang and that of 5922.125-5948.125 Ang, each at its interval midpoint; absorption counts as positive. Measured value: 5.83 Ang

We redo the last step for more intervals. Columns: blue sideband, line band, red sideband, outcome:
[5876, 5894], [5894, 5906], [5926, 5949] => 1.8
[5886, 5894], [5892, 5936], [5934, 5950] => -3.6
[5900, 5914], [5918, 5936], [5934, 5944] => -1.6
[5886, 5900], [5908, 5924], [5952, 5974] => -2.7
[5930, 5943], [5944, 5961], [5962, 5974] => 0.6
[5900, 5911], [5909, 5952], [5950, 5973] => -3.5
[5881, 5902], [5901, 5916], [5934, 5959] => 0.5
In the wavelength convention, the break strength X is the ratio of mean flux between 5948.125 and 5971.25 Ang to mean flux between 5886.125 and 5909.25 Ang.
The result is 1.22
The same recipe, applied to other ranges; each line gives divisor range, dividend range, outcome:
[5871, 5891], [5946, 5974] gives 1.05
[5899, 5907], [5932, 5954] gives 1.25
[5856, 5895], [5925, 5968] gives 1.03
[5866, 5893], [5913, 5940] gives 1.10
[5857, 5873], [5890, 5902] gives 0.70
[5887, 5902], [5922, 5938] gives 1.39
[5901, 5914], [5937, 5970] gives 1.16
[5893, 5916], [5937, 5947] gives 1.25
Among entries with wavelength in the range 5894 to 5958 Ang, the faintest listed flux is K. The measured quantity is 38.63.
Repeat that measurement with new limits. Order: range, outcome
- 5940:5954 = 55.9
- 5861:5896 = 38.71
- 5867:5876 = 54.28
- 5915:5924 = 65.11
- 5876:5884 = 58.53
